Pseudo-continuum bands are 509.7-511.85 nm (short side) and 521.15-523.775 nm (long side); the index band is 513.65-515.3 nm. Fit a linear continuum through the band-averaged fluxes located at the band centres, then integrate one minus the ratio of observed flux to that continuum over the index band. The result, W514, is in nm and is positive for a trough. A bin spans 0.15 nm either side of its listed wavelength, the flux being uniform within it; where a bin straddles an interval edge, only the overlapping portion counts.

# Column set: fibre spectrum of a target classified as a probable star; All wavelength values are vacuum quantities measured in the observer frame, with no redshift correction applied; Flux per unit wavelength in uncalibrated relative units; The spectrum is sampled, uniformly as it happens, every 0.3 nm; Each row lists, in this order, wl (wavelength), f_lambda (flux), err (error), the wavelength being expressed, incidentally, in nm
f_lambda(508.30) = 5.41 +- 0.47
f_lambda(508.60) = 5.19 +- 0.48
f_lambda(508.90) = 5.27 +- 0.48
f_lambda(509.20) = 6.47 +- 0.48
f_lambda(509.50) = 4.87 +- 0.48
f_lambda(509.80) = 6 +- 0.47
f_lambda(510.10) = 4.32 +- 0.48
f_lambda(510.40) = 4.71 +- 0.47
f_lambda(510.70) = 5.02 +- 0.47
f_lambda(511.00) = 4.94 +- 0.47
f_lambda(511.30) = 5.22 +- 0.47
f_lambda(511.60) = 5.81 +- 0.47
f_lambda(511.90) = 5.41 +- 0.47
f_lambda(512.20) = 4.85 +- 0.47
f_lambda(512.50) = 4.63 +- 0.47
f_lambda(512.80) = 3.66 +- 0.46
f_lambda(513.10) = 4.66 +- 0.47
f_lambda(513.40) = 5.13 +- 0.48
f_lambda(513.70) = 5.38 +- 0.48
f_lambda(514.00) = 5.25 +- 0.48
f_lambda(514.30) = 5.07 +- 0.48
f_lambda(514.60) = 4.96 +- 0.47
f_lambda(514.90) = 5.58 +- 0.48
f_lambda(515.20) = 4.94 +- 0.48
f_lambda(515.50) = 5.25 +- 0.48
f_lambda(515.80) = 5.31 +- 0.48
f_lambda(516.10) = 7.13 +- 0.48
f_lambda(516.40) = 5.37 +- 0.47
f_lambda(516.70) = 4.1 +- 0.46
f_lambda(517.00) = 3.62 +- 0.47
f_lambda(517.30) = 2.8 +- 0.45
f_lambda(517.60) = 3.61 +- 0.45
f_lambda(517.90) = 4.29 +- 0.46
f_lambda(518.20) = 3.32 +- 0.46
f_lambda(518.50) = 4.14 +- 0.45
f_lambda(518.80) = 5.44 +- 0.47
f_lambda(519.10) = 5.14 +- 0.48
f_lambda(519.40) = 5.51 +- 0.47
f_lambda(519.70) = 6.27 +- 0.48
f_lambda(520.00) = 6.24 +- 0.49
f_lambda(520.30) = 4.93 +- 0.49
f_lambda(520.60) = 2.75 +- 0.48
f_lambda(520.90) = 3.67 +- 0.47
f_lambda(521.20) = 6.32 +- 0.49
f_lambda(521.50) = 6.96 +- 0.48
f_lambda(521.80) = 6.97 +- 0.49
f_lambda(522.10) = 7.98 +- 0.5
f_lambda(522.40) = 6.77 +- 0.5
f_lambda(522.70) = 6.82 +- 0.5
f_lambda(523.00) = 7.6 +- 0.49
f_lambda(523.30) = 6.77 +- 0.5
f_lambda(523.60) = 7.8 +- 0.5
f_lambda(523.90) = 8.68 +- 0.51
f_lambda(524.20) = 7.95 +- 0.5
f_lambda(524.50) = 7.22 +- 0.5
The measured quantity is 0.17 nm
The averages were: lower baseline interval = 5.14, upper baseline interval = 7.16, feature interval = 5.19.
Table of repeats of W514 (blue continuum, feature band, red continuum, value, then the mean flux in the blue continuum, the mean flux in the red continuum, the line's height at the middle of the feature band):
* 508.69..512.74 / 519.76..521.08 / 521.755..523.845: 0.44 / 5.16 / 7.32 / 6.9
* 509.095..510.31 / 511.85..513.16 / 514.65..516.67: 0.20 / 5.34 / 5.48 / 5.4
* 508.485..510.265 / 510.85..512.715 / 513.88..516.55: 0.10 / 5.35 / 5.43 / 5.38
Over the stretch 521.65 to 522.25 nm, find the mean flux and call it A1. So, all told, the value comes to 7.47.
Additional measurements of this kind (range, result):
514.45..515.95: 5.21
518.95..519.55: 5.33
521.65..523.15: 7.23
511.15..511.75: 5.52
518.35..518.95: 4.79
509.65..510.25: 5.16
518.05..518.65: 3.73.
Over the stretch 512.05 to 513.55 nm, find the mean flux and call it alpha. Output 4.59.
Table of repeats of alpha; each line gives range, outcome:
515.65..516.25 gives 6.22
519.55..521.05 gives 4.77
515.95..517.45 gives 4.6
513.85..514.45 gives 5.16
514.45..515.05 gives 5.27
